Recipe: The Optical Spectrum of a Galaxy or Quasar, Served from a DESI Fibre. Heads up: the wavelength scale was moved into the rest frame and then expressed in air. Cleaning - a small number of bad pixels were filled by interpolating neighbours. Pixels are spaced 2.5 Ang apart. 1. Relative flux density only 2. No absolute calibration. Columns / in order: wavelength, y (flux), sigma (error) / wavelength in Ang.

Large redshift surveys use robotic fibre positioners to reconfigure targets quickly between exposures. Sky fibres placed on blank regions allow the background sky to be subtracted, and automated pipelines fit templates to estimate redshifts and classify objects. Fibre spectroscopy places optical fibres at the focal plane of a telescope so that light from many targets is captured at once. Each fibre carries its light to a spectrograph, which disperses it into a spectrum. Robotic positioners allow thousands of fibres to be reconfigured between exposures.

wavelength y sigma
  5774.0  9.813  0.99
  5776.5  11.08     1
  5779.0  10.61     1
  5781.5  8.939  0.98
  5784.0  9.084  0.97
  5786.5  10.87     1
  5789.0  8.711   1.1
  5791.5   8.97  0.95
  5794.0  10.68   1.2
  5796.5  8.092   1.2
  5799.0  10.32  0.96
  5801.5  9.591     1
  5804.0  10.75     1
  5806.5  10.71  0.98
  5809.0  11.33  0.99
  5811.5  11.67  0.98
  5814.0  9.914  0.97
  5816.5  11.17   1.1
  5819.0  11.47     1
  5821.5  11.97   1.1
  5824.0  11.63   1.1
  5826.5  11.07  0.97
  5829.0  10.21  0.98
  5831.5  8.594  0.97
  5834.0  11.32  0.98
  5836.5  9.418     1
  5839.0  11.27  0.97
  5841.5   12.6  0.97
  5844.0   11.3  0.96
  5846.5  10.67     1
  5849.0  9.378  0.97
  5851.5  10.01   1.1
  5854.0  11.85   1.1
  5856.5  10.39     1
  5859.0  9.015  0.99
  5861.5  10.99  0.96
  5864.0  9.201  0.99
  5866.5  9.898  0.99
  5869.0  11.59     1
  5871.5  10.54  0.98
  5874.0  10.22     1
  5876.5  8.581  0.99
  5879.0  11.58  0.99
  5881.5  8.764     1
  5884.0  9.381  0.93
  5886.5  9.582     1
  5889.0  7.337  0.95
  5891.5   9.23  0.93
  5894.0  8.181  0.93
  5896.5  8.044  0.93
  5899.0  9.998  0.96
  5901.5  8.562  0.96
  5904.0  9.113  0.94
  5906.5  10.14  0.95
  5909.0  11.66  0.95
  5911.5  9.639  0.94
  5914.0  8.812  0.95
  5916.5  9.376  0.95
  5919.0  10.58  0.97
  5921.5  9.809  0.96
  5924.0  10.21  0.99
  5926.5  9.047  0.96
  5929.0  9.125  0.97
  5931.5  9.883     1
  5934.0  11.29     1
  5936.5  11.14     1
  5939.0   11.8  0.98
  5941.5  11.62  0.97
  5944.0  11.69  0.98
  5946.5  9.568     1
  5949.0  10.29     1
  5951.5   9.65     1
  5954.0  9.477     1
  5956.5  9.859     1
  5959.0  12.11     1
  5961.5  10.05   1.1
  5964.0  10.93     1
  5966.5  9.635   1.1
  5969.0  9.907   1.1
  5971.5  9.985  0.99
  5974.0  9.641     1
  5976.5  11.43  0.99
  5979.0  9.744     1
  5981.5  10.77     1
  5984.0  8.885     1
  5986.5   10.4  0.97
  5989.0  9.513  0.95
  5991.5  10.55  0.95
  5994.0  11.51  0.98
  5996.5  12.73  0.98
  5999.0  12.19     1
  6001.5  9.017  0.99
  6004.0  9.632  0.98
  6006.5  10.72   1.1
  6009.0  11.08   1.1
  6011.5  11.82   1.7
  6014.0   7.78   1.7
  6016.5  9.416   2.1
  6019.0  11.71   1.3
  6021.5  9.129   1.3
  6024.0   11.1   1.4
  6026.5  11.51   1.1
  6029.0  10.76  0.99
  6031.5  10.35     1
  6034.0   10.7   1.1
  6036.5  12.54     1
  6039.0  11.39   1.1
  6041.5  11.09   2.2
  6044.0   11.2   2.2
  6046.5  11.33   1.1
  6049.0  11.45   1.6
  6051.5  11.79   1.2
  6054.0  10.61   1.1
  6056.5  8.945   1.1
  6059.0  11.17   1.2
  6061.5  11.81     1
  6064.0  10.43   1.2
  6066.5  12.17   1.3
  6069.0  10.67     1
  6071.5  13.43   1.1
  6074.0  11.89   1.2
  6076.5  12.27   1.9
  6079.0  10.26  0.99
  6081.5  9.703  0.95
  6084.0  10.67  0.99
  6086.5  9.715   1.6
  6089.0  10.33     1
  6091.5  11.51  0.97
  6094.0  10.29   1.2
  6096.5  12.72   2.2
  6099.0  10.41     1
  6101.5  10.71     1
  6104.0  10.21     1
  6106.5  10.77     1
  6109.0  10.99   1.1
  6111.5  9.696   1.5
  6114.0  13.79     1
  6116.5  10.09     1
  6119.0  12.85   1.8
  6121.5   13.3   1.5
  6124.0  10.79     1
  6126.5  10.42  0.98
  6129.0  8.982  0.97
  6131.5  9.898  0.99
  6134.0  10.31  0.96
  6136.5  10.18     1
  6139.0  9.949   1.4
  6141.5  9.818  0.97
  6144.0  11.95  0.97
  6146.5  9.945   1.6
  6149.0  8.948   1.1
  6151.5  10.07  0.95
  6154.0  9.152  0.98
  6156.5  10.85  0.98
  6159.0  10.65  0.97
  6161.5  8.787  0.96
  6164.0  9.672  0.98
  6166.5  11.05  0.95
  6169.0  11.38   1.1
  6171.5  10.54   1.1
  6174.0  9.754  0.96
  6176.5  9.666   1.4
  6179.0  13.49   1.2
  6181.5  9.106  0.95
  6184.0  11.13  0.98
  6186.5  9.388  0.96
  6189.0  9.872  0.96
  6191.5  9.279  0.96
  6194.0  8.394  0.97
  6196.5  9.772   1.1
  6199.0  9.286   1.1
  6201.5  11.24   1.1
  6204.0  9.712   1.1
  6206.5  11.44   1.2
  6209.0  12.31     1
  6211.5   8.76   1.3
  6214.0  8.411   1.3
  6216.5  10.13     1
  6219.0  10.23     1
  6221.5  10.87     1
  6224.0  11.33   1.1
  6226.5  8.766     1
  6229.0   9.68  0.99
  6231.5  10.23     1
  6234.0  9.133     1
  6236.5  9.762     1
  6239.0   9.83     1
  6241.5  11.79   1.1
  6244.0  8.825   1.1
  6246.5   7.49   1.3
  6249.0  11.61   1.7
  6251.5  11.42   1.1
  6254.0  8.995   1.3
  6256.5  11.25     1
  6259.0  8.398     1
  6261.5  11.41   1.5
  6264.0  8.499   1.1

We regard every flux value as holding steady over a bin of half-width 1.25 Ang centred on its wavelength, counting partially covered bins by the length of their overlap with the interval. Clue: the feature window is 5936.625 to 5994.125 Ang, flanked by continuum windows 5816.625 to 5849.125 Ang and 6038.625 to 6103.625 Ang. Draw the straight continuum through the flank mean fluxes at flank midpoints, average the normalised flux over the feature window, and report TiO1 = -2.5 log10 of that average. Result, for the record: 0.06 mag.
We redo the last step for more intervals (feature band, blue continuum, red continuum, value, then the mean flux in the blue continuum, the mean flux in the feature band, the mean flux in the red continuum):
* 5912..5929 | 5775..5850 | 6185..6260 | 0.077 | 10.4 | 9.6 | 9.93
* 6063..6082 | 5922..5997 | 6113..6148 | -0.073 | 10.4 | 11.4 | 10.8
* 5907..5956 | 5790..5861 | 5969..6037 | 0.030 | 10.5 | 10.2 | 10.5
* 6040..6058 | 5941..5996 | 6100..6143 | -0.037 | 10.3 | 10.9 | 10.8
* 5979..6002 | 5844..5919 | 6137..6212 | -0.074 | 9.76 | 10.6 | 10.2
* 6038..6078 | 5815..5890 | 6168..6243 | -0.111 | 10.4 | 11.3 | 10.1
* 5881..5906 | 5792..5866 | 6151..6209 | 0.183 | 10.5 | 8.86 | 10.2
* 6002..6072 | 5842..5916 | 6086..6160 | -0.053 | 9.81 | 10.9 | 10.7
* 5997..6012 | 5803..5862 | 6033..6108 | 0.020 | 10.8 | 10.8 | 11.1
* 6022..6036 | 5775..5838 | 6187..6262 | -0.077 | 10.3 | 10.9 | 9.97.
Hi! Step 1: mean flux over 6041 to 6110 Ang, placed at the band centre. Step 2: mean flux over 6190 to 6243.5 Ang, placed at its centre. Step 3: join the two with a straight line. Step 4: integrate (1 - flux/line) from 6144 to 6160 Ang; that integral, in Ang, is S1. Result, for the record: 0.6 Ang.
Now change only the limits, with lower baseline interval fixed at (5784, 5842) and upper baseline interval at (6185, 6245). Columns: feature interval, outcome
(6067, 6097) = -2.9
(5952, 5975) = 0.3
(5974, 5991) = 0.2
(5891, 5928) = 3.1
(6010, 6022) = 0.2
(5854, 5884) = 0.8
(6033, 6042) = -1.1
